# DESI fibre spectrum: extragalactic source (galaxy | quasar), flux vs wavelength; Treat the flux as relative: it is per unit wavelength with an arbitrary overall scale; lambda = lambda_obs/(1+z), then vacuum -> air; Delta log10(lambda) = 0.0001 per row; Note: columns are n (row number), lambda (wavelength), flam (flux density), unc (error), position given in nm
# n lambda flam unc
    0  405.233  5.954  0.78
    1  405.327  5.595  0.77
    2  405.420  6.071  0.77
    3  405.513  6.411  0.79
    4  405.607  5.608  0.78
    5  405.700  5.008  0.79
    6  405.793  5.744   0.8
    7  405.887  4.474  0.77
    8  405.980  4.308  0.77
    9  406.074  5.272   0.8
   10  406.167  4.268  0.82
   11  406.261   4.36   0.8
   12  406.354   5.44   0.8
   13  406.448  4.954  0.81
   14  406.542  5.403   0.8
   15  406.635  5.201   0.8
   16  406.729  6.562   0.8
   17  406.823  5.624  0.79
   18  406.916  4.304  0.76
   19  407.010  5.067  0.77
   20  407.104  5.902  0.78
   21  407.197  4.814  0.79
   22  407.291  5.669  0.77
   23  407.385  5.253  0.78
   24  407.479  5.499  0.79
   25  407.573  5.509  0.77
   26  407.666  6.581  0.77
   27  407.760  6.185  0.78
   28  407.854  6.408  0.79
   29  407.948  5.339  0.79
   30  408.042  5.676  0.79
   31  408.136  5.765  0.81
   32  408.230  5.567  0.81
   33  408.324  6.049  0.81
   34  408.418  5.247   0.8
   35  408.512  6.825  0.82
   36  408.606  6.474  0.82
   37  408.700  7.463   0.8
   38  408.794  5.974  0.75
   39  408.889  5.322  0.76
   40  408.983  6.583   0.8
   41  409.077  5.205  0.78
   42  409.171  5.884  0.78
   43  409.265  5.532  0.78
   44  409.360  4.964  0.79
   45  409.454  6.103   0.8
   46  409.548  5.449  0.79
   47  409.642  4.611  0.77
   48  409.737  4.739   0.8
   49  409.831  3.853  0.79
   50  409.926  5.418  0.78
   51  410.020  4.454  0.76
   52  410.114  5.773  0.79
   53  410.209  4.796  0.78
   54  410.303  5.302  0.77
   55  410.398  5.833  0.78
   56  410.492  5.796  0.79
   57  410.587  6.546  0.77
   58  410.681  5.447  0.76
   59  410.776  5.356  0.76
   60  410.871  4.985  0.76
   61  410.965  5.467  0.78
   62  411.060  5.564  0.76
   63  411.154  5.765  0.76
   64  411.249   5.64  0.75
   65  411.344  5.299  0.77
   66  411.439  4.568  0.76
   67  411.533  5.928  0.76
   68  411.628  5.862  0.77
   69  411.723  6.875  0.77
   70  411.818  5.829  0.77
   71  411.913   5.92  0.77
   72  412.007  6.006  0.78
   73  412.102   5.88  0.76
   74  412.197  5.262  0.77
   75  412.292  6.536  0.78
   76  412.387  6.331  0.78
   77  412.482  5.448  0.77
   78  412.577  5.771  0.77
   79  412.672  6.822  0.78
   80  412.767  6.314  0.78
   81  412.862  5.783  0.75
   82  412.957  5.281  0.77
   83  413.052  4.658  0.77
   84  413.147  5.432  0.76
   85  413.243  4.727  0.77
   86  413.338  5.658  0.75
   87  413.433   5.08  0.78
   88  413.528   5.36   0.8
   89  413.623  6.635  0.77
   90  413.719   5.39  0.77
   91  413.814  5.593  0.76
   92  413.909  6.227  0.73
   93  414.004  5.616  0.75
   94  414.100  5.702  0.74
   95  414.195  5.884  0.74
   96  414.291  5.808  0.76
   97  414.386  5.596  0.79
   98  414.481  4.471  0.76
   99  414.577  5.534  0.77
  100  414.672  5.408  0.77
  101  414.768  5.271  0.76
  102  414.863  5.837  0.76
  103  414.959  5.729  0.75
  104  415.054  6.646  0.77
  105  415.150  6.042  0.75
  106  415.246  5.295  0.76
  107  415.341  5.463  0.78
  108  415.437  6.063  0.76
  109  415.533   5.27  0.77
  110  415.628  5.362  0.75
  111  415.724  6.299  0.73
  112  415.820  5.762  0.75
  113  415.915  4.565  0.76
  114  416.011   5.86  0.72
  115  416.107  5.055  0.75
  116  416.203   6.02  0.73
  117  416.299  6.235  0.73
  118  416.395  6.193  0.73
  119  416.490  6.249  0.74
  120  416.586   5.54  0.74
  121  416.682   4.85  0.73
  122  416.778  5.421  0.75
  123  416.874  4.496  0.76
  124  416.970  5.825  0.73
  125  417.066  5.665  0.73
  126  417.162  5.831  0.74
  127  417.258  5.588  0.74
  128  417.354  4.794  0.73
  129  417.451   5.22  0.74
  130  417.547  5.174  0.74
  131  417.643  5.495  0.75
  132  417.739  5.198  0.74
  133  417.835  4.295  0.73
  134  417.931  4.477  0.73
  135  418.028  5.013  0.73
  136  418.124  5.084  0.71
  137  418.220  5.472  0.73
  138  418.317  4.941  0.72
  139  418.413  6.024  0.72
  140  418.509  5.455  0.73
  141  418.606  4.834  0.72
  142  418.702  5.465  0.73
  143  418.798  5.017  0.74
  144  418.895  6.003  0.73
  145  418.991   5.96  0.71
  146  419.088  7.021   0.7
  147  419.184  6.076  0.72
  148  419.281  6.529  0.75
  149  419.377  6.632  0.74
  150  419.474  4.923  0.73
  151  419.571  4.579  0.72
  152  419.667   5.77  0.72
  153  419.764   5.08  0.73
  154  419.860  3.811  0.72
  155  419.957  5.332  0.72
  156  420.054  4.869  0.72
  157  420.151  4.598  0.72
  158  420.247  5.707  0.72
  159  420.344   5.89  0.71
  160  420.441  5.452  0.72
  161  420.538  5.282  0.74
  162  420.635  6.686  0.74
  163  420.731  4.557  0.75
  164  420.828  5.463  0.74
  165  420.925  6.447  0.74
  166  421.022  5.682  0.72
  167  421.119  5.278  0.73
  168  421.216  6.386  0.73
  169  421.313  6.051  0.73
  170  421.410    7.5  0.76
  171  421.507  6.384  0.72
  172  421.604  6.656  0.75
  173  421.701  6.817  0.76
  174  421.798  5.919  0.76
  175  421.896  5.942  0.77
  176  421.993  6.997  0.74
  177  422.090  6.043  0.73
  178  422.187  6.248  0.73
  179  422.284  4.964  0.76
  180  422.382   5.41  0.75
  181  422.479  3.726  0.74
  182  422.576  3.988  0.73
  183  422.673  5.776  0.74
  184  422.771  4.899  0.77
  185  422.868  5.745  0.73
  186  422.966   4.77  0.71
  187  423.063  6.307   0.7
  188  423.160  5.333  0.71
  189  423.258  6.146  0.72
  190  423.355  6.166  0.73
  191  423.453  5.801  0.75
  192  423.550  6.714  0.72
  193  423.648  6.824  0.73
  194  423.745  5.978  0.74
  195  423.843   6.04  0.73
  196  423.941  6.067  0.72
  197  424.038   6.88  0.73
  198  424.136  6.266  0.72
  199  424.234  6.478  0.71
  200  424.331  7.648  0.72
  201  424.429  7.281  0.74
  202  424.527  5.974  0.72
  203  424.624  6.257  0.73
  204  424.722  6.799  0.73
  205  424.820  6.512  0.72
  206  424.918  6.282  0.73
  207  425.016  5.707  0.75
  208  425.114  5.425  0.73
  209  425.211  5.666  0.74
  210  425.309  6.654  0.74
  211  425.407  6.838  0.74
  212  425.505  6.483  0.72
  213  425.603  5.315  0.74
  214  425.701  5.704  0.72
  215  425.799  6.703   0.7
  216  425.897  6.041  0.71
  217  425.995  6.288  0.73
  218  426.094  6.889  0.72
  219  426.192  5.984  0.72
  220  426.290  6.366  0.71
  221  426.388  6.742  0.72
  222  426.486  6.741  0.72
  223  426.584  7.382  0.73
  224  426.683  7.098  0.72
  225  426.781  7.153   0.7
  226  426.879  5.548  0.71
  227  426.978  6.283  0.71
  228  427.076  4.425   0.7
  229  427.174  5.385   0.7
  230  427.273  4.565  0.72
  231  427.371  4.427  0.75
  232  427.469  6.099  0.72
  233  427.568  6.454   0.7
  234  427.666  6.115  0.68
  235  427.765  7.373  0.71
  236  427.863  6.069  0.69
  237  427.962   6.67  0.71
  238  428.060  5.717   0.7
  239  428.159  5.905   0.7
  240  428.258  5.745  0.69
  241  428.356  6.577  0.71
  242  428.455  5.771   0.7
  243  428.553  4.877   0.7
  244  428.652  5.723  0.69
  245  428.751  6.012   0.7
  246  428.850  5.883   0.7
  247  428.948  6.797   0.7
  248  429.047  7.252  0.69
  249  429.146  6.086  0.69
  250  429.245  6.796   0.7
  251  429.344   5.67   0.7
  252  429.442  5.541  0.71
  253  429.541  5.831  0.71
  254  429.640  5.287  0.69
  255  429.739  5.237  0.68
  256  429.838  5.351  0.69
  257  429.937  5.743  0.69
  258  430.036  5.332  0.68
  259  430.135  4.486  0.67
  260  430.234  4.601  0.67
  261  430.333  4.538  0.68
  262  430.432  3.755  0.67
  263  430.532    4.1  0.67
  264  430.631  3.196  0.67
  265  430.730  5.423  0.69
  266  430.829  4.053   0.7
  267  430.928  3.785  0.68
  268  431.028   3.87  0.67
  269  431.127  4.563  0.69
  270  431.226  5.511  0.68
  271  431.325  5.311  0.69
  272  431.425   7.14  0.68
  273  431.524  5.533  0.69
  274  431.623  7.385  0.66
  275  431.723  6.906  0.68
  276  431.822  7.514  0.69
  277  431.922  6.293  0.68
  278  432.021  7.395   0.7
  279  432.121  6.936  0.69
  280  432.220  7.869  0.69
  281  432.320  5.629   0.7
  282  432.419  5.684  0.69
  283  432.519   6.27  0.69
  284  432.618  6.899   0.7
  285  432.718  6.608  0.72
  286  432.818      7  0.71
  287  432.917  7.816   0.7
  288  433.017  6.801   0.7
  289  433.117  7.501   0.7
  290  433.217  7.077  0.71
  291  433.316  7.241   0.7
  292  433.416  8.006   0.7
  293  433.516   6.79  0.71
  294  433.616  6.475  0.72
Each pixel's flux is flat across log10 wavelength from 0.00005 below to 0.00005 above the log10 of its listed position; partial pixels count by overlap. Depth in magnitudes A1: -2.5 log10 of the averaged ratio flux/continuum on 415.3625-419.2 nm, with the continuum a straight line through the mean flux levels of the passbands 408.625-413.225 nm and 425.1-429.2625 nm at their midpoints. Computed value 0.07 mag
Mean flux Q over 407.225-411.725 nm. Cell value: 5.62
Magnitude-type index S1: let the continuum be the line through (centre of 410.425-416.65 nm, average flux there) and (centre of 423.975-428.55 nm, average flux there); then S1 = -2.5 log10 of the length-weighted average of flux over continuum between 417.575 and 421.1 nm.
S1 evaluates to 0.10 mag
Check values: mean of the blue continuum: 5.69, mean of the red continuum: 6.22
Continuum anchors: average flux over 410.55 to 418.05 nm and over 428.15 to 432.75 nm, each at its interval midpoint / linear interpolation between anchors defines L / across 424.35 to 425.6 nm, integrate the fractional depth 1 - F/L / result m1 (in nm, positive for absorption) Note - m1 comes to -0.14 nm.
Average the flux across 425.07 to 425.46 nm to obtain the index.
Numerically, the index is 6.17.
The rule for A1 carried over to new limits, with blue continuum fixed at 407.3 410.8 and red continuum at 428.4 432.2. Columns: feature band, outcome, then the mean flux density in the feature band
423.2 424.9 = -0.153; 6.45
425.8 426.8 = -0.188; 6.65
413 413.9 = 0.040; 5.43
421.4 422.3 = -0.135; 6.35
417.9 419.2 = 0.025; 5.49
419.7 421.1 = 0.052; 5.35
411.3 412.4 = -0.040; 5.85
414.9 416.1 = -0.009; 5.67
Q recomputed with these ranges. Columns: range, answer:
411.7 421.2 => 5.56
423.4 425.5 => 6.39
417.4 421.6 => 5.53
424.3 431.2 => 5.8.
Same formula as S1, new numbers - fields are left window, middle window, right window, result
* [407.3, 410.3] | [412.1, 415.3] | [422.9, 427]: 0.030 mag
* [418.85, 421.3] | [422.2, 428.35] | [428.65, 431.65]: -0.112 mag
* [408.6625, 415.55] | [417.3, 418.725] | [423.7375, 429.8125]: 0.140 mag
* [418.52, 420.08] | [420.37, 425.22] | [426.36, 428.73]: -0.050 mag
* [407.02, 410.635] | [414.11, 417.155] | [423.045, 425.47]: 0.062 mag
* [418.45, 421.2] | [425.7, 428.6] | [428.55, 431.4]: -0.154 mag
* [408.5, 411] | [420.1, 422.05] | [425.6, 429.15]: -0.012 mag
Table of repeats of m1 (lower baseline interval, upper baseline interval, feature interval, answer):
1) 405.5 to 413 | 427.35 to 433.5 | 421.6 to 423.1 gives 0.06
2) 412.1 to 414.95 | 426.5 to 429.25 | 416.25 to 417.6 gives 0.06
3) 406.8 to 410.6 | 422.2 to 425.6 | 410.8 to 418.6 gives 0.24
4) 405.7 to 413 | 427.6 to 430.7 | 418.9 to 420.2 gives 0.02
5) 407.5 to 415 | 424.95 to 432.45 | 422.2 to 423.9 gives 0.06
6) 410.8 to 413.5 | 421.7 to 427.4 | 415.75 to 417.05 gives 0.05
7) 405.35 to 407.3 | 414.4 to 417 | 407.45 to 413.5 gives -0.29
